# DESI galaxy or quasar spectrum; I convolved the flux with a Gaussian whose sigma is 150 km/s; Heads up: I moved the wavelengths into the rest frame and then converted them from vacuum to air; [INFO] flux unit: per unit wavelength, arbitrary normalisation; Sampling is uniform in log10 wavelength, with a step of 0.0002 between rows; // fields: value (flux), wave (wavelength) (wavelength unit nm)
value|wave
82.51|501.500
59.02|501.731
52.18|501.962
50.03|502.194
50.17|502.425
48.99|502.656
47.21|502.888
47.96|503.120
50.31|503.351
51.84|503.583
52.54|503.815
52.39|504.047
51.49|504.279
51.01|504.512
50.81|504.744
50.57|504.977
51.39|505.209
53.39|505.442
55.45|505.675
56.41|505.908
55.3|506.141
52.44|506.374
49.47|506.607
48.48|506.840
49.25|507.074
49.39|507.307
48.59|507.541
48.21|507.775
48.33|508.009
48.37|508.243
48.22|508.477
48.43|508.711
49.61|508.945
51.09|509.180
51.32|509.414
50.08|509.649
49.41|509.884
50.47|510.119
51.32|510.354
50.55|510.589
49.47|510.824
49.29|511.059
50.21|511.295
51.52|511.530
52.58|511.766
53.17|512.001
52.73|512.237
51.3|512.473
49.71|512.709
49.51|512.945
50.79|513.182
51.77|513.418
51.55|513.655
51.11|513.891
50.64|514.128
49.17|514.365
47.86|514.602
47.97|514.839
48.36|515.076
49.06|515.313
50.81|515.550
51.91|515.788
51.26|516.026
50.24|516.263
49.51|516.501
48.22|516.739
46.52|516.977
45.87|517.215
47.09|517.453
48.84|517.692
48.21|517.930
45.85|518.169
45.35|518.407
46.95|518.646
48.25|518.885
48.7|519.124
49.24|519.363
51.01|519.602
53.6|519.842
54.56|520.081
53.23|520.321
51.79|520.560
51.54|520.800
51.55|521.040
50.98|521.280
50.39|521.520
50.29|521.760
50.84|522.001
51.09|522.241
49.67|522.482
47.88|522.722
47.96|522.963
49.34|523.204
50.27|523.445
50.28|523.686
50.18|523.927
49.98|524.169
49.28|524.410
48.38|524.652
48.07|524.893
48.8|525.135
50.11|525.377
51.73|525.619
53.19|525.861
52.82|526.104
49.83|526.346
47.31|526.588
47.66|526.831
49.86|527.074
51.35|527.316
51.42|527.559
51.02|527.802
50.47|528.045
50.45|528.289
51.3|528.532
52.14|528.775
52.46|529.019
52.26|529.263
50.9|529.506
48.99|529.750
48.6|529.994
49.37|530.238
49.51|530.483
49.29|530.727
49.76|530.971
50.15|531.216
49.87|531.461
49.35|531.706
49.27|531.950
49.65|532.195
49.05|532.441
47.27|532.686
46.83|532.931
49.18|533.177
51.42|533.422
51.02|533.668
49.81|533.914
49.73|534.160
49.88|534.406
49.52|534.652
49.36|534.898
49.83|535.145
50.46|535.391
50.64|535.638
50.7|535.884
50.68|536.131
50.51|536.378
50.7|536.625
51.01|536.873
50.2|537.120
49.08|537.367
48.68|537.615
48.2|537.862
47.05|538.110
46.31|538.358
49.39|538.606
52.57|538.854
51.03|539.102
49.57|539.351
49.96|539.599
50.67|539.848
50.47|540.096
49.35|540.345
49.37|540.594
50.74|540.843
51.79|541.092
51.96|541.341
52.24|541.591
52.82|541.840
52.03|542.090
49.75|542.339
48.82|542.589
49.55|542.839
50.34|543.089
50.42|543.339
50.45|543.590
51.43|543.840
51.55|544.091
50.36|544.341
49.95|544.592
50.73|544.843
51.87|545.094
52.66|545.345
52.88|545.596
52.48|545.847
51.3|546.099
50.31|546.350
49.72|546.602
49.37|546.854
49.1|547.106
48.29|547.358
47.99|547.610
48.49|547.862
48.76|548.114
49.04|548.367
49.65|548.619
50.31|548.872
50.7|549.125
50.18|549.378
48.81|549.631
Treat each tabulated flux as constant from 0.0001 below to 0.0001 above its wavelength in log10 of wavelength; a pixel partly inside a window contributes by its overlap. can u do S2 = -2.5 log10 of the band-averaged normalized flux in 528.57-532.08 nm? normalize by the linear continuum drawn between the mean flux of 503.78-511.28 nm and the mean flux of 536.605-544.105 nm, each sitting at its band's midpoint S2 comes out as 0.00 mag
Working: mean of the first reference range 50.7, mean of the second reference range 50.2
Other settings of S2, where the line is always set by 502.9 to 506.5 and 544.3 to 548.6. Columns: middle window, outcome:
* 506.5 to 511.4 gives 0.05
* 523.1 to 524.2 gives 0.03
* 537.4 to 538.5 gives 0.06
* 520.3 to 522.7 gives 0.01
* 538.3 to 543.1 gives 0.00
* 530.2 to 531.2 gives 0.03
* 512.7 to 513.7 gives 0.02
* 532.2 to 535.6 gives 0.03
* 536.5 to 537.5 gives 0.01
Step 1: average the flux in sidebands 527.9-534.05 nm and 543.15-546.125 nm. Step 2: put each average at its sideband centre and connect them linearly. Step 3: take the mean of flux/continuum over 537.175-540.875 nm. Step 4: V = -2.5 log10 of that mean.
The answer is 0.03 mag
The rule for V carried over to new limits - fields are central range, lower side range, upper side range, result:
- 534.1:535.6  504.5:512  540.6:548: 0.017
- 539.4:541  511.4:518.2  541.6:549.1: 0.004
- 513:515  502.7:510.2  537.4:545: 0.010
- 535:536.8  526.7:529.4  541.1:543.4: 0.010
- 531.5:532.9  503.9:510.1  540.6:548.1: 0.039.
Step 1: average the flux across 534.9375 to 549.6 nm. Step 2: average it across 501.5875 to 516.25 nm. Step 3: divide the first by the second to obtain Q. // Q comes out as 1.0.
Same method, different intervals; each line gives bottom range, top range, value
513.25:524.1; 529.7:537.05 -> 1.00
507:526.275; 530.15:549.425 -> 1.00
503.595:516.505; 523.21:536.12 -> 0.99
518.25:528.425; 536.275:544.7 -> 1.00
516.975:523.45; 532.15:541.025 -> 1.00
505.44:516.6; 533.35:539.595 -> 0.99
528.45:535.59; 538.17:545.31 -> 1.01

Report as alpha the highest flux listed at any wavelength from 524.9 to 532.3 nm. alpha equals 53.19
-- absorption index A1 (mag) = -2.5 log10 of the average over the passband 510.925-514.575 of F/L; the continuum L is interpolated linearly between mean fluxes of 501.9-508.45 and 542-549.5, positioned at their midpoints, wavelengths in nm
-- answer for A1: -0.01 mag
